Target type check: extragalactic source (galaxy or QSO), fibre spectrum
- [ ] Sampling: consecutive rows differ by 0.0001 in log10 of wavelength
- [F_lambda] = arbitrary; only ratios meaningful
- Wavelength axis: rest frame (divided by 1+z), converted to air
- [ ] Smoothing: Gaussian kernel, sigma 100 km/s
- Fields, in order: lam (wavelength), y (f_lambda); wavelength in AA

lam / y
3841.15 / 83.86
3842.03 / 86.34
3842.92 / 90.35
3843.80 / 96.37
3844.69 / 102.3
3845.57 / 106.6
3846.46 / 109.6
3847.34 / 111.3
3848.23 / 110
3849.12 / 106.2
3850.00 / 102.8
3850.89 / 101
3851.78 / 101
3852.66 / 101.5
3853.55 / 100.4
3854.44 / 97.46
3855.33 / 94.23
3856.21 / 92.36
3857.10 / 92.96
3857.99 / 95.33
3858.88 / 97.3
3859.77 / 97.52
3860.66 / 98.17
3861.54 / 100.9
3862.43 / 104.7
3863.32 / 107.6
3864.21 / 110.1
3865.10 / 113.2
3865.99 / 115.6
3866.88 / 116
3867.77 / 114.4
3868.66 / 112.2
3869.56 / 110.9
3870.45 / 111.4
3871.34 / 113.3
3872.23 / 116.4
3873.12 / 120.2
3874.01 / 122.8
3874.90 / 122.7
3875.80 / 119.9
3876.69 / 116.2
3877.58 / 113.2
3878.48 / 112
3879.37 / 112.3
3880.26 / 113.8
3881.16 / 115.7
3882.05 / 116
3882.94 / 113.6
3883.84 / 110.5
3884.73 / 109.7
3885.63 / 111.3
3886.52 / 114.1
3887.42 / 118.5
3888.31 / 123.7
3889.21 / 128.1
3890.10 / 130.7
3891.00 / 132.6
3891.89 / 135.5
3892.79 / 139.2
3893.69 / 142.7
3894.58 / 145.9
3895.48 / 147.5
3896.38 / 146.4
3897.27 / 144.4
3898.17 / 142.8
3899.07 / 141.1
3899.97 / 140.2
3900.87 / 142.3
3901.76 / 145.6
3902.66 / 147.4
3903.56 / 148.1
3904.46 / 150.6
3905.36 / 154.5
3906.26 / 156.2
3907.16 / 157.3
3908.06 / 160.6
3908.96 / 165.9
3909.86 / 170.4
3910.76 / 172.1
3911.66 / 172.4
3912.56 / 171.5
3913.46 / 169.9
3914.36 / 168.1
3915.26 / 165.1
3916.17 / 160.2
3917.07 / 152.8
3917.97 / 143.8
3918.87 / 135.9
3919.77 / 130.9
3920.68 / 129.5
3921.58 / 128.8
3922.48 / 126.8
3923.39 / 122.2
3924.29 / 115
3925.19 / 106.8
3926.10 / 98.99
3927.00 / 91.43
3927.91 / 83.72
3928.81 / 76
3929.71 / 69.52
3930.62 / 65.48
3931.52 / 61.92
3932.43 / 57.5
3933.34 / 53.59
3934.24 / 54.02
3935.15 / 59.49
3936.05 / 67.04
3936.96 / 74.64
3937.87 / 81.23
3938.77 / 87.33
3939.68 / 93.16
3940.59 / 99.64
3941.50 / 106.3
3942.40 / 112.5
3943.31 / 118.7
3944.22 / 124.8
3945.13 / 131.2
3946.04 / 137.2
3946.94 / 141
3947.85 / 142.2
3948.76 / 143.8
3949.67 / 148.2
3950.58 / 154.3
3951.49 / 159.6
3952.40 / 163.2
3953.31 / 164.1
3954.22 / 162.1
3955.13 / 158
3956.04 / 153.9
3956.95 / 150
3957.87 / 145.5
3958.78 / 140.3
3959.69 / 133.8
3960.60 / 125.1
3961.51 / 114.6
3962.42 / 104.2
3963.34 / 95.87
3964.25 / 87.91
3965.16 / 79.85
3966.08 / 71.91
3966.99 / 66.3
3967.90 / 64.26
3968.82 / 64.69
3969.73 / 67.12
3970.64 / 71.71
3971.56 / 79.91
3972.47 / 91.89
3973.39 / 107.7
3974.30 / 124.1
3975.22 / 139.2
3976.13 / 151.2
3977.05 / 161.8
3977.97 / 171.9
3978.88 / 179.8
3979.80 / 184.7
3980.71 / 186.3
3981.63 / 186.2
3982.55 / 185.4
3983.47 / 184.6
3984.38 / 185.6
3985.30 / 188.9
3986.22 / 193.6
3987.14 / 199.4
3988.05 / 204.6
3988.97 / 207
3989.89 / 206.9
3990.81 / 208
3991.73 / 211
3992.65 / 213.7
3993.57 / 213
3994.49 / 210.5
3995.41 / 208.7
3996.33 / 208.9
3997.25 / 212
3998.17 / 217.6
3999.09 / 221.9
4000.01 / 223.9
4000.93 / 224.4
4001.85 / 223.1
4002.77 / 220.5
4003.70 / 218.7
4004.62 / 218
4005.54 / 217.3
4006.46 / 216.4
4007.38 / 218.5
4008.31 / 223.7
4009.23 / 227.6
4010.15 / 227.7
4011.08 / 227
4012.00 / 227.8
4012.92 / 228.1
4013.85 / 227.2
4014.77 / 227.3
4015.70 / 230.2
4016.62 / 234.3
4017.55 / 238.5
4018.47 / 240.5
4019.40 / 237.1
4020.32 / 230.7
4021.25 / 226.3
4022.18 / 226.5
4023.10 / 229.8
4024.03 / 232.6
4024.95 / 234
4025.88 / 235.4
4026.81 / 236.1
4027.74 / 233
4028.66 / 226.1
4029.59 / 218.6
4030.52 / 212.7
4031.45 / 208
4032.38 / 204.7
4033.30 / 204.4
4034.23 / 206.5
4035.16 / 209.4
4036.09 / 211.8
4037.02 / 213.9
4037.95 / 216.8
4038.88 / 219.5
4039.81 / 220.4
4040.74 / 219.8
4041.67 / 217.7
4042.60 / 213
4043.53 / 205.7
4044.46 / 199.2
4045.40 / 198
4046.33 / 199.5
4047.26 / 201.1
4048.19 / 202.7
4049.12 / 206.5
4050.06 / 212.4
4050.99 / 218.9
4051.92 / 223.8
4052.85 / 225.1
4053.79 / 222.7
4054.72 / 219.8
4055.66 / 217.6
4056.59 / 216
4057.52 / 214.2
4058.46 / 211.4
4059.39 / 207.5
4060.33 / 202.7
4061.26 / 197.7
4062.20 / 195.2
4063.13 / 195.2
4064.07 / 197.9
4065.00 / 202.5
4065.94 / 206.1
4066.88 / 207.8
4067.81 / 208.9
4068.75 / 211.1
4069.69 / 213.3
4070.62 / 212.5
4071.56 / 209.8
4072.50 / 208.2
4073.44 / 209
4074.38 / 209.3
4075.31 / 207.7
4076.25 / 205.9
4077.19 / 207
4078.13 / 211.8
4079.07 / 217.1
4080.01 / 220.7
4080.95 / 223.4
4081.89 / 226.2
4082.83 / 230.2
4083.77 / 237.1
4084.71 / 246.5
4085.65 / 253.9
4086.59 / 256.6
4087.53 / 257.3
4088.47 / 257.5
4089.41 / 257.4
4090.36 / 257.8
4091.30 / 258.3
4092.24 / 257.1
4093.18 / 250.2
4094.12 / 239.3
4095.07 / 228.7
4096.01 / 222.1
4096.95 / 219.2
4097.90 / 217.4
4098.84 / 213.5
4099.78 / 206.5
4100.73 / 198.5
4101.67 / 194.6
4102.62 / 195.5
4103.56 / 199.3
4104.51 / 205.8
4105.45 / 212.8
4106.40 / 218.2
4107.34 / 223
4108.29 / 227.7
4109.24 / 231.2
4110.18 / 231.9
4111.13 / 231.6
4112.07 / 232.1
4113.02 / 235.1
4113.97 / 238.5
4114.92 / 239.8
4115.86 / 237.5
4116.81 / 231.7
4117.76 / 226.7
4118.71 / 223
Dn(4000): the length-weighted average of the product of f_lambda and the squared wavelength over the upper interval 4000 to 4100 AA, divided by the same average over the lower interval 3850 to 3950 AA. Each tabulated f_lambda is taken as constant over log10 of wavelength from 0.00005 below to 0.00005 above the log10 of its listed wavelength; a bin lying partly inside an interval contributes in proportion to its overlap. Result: 1.99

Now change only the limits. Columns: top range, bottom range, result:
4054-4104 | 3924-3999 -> 1.74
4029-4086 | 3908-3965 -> 1.84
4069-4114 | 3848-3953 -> 2.06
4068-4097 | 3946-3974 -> 2.06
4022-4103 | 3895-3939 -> 1.89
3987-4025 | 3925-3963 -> 2.03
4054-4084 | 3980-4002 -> 1.07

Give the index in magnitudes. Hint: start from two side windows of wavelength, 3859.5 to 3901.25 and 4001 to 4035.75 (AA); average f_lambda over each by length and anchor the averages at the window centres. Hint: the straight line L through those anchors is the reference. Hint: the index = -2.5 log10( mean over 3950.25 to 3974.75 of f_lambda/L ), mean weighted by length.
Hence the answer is 0.50 mag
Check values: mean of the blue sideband 121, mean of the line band 115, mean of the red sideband 224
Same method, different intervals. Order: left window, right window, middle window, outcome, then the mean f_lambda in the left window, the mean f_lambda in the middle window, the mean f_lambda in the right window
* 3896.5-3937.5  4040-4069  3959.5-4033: -0.07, 126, 187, 209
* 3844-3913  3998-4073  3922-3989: 0.37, 123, 122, 217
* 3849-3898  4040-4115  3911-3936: 0.22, 115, 113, 219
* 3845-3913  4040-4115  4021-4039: -0.13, 123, 220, 219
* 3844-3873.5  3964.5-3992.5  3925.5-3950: 0.37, 105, 95.4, 148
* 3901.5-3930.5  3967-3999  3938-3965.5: 0.19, 138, 129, 167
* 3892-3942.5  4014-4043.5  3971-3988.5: 0.11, 124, 163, 223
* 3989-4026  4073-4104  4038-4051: 0.08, 223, 209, 227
